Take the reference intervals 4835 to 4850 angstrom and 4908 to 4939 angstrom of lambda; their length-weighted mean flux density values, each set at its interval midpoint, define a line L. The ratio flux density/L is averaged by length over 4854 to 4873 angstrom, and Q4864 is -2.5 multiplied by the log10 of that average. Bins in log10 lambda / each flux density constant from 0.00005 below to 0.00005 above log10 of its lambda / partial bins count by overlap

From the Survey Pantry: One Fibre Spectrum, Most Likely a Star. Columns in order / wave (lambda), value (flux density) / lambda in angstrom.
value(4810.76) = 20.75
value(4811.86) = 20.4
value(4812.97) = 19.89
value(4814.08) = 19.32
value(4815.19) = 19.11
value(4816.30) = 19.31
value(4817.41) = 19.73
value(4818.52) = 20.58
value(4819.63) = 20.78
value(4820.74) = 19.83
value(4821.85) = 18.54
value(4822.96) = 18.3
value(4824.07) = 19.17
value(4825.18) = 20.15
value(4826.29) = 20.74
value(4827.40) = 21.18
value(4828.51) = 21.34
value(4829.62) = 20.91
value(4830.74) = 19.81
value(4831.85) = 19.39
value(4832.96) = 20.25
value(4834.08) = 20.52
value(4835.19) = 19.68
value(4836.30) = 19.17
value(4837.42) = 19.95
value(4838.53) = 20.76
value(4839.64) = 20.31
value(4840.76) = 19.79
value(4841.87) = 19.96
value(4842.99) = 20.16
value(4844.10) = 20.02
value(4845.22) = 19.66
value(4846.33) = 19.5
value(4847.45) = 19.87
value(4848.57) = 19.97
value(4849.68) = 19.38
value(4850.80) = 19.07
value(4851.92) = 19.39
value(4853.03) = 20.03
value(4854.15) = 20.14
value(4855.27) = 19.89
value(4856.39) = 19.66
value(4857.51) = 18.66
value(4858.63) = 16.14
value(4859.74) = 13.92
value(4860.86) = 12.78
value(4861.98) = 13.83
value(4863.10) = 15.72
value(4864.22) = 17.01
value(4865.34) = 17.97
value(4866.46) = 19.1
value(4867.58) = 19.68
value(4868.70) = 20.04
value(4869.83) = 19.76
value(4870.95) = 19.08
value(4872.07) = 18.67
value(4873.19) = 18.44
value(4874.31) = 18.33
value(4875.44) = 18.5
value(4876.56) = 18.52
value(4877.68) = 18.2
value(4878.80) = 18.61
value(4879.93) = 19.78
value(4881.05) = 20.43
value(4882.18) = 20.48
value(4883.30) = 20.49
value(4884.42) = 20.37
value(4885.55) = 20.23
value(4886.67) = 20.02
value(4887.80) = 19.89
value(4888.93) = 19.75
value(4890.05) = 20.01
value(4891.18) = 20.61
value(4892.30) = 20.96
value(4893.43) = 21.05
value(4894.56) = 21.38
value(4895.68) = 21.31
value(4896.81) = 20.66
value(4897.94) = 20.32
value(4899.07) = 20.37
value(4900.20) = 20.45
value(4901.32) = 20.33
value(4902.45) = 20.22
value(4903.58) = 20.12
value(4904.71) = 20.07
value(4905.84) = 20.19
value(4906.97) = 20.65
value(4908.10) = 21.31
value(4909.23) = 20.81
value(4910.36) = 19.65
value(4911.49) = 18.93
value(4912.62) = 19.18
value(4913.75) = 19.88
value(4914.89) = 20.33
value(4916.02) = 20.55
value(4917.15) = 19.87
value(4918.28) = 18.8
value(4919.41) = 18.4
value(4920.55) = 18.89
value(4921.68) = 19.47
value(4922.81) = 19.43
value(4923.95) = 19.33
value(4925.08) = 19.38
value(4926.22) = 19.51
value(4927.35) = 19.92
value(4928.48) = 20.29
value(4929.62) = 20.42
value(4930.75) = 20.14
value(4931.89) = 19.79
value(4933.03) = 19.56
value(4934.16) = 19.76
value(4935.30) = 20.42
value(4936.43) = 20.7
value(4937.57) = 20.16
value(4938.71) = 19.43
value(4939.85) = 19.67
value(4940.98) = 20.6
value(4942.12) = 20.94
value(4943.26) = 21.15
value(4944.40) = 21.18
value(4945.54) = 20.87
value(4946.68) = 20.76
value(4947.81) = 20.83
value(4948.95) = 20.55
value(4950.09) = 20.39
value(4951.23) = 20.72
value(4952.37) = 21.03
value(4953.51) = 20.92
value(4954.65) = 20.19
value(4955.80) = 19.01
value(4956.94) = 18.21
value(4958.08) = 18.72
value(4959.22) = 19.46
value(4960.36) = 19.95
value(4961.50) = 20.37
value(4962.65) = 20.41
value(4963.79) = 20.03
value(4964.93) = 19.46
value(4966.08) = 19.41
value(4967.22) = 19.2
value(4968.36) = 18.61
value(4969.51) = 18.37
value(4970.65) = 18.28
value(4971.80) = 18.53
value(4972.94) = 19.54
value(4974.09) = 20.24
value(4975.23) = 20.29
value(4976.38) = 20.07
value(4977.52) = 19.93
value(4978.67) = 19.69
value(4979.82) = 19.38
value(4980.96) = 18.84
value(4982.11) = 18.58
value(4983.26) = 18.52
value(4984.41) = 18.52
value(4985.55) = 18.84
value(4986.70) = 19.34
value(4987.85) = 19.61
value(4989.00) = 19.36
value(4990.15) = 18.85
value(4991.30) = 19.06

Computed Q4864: 0.12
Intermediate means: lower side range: 19.9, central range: 17.7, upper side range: 19.8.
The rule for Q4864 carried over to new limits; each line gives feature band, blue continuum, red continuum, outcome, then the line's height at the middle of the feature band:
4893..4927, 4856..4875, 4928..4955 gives -0.04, 19.2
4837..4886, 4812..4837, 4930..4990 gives 0.05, 19.9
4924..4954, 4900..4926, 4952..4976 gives -0.04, 19.7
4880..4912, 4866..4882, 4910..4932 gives -0.06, 19.3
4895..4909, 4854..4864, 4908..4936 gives -0.10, 18.8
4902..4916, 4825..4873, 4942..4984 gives -0.04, 19.5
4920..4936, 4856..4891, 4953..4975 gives -0.04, 19.1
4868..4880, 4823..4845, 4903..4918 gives 0.07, 20.1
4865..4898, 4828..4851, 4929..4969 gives 0.01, 20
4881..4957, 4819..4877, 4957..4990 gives -0.05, 19.2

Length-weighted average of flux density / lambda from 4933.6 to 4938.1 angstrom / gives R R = 20.3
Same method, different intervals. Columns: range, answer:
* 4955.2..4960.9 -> 19.1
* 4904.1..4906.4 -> 20.1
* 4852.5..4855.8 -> 20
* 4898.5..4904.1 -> 20.3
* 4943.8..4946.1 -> 21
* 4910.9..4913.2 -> 19.1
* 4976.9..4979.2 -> 19.8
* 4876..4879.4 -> 18.5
